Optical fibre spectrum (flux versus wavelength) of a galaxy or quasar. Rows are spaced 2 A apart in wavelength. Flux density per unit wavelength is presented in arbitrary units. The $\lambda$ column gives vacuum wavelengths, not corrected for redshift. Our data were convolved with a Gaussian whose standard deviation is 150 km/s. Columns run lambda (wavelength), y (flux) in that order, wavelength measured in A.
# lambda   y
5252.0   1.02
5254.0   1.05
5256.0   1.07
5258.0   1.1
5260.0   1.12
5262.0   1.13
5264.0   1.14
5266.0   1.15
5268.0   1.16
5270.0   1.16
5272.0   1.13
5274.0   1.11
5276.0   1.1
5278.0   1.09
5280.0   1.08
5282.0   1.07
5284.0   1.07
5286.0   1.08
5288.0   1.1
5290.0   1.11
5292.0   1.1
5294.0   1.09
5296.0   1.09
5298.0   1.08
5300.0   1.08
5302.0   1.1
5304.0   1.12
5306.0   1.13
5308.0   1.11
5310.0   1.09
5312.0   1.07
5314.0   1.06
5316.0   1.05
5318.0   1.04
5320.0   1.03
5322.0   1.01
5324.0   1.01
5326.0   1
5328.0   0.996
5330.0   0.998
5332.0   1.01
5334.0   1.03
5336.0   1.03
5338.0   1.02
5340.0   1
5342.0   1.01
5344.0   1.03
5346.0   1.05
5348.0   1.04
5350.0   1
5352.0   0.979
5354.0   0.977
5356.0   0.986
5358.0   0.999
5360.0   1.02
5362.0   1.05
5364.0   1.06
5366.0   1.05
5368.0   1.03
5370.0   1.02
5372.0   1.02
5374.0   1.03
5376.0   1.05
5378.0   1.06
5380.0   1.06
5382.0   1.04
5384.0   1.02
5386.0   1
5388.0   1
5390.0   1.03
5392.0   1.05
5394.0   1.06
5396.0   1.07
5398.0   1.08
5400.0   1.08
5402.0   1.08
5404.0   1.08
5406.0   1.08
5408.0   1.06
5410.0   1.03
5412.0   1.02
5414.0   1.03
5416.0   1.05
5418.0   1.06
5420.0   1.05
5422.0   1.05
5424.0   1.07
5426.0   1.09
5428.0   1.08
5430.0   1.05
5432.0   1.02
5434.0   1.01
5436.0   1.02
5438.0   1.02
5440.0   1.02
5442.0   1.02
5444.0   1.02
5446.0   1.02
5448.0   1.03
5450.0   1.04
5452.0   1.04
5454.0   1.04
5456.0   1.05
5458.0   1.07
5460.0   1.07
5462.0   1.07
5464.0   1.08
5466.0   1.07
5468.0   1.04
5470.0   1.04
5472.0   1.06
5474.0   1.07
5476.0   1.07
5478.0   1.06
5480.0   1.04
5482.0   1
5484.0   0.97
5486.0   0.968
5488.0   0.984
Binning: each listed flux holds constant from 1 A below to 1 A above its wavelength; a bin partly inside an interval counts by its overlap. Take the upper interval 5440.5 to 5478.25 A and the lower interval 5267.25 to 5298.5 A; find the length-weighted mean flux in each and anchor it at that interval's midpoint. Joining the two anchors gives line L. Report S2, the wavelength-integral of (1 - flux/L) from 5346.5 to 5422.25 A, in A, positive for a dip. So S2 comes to 2.4 A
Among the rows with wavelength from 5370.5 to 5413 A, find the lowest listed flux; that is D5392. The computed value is 1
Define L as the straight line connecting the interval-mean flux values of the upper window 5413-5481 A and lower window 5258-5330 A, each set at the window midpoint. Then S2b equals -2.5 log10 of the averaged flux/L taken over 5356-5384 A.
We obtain 0.03 mag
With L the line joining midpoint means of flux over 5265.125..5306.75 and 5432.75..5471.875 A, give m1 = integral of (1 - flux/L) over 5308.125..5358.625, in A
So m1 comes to 3.0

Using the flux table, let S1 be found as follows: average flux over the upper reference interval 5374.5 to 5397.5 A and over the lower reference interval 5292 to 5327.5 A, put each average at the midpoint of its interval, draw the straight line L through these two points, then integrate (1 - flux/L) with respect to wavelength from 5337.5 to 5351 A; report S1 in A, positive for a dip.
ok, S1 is 0.4 A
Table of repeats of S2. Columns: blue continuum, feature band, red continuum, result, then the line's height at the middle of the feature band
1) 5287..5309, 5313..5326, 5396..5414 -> 0.7 A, 1.09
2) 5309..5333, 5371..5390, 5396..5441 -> 0.2 A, 1.04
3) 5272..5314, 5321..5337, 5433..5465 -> 1.0 A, 1.08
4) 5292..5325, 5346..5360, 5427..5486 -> 0.8 A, 1.06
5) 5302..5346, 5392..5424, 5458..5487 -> -0.5 A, 1.04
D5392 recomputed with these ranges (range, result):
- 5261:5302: 1.07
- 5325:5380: 0.977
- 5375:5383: 1.04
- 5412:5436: 1.01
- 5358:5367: 0.999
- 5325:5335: 0.996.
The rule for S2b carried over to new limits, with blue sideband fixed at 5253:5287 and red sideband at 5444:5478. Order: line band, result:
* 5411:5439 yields 0.019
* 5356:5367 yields 0.051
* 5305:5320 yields 0.019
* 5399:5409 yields -0.007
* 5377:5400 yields 0.030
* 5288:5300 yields 0.006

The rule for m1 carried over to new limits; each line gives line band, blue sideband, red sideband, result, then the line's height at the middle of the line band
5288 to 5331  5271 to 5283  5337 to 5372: -0.1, 1.06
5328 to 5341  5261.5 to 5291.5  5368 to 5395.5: 0.7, 1.07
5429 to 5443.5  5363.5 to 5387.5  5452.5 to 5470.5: 0.4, 1.05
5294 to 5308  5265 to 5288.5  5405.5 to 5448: 0.0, 1.1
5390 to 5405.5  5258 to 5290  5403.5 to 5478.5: -0.1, 1.06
